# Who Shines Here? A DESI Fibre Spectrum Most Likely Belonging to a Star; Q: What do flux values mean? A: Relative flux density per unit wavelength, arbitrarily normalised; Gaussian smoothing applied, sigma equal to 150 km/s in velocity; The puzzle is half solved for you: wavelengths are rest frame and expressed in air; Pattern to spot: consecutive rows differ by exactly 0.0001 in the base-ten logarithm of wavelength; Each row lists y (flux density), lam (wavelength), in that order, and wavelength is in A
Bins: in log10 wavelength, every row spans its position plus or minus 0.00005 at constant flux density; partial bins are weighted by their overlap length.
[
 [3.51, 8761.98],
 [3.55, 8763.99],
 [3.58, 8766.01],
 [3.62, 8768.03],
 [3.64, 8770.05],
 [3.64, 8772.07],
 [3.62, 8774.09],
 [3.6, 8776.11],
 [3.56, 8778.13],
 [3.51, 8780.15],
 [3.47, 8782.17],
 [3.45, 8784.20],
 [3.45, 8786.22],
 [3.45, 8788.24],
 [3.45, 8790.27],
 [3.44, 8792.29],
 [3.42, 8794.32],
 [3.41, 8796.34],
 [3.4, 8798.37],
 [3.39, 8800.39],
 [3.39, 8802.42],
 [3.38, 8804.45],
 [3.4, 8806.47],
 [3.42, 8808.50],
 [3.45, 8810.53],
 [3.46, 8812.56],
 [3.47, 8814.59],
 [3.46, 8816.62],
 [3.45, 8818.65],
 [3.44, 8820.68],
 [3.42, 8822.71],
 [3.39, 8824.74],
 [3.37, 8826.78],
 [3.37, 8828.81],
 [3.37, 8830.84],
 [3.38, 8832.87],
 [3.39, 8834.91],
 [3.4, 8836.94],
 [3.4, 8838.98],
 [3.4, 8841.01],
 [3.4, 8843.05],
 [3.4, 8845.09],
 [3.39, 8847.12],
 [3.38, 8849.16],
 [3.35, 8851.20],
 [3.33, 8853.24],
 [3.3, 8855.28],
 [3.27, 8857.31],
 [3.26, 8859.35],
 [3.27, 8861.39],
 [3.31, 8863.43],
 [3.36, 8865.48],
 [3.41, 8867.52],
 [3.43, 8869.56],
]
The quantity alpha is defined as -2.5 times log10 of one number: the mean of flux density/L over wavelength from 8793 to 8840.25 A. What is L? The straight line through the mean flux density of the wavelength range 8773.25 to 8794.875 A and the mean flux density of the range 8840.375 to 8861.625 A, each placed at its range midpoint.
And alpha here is 0.00 mag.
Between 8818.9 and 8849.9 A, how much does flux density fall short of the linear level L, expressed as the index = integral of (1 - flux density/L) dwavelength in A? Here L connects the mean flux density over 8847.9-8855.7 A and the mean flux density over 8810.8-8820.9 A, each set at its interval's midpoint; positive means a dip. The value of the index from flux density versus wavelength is 0.0 A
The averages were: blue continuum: 3.46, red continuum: 3.34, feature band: 3.39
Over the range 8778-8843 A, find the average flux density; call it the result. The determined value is 3.42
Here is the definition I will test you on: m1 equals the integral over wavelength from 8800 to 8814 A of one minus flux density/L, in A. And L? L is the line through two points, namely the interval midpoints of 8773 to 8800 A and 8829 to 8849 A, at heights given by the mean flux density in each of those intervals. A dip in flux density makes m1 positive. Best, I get 0.1 A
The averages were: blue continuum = 3.48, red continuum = 3.39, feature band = 3.41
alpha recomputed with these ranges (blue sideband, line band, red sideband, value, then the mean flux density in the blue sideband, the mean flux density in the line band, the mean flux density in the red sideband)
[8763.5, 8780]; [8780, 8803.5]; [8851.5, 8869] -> 0.03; 3.6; 3.43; 3.32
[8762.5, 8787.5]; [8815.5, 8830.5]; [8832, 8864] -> 0.00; 3.56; 3.41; 3.35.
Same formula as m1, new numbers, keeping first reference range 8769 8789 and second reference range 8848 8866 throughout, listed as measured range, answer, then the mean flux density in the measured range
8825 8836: 0.0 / 3.38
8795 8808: 0.3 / 3.4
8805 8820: 0.0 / 3.44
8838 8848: -0.1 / 3.4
